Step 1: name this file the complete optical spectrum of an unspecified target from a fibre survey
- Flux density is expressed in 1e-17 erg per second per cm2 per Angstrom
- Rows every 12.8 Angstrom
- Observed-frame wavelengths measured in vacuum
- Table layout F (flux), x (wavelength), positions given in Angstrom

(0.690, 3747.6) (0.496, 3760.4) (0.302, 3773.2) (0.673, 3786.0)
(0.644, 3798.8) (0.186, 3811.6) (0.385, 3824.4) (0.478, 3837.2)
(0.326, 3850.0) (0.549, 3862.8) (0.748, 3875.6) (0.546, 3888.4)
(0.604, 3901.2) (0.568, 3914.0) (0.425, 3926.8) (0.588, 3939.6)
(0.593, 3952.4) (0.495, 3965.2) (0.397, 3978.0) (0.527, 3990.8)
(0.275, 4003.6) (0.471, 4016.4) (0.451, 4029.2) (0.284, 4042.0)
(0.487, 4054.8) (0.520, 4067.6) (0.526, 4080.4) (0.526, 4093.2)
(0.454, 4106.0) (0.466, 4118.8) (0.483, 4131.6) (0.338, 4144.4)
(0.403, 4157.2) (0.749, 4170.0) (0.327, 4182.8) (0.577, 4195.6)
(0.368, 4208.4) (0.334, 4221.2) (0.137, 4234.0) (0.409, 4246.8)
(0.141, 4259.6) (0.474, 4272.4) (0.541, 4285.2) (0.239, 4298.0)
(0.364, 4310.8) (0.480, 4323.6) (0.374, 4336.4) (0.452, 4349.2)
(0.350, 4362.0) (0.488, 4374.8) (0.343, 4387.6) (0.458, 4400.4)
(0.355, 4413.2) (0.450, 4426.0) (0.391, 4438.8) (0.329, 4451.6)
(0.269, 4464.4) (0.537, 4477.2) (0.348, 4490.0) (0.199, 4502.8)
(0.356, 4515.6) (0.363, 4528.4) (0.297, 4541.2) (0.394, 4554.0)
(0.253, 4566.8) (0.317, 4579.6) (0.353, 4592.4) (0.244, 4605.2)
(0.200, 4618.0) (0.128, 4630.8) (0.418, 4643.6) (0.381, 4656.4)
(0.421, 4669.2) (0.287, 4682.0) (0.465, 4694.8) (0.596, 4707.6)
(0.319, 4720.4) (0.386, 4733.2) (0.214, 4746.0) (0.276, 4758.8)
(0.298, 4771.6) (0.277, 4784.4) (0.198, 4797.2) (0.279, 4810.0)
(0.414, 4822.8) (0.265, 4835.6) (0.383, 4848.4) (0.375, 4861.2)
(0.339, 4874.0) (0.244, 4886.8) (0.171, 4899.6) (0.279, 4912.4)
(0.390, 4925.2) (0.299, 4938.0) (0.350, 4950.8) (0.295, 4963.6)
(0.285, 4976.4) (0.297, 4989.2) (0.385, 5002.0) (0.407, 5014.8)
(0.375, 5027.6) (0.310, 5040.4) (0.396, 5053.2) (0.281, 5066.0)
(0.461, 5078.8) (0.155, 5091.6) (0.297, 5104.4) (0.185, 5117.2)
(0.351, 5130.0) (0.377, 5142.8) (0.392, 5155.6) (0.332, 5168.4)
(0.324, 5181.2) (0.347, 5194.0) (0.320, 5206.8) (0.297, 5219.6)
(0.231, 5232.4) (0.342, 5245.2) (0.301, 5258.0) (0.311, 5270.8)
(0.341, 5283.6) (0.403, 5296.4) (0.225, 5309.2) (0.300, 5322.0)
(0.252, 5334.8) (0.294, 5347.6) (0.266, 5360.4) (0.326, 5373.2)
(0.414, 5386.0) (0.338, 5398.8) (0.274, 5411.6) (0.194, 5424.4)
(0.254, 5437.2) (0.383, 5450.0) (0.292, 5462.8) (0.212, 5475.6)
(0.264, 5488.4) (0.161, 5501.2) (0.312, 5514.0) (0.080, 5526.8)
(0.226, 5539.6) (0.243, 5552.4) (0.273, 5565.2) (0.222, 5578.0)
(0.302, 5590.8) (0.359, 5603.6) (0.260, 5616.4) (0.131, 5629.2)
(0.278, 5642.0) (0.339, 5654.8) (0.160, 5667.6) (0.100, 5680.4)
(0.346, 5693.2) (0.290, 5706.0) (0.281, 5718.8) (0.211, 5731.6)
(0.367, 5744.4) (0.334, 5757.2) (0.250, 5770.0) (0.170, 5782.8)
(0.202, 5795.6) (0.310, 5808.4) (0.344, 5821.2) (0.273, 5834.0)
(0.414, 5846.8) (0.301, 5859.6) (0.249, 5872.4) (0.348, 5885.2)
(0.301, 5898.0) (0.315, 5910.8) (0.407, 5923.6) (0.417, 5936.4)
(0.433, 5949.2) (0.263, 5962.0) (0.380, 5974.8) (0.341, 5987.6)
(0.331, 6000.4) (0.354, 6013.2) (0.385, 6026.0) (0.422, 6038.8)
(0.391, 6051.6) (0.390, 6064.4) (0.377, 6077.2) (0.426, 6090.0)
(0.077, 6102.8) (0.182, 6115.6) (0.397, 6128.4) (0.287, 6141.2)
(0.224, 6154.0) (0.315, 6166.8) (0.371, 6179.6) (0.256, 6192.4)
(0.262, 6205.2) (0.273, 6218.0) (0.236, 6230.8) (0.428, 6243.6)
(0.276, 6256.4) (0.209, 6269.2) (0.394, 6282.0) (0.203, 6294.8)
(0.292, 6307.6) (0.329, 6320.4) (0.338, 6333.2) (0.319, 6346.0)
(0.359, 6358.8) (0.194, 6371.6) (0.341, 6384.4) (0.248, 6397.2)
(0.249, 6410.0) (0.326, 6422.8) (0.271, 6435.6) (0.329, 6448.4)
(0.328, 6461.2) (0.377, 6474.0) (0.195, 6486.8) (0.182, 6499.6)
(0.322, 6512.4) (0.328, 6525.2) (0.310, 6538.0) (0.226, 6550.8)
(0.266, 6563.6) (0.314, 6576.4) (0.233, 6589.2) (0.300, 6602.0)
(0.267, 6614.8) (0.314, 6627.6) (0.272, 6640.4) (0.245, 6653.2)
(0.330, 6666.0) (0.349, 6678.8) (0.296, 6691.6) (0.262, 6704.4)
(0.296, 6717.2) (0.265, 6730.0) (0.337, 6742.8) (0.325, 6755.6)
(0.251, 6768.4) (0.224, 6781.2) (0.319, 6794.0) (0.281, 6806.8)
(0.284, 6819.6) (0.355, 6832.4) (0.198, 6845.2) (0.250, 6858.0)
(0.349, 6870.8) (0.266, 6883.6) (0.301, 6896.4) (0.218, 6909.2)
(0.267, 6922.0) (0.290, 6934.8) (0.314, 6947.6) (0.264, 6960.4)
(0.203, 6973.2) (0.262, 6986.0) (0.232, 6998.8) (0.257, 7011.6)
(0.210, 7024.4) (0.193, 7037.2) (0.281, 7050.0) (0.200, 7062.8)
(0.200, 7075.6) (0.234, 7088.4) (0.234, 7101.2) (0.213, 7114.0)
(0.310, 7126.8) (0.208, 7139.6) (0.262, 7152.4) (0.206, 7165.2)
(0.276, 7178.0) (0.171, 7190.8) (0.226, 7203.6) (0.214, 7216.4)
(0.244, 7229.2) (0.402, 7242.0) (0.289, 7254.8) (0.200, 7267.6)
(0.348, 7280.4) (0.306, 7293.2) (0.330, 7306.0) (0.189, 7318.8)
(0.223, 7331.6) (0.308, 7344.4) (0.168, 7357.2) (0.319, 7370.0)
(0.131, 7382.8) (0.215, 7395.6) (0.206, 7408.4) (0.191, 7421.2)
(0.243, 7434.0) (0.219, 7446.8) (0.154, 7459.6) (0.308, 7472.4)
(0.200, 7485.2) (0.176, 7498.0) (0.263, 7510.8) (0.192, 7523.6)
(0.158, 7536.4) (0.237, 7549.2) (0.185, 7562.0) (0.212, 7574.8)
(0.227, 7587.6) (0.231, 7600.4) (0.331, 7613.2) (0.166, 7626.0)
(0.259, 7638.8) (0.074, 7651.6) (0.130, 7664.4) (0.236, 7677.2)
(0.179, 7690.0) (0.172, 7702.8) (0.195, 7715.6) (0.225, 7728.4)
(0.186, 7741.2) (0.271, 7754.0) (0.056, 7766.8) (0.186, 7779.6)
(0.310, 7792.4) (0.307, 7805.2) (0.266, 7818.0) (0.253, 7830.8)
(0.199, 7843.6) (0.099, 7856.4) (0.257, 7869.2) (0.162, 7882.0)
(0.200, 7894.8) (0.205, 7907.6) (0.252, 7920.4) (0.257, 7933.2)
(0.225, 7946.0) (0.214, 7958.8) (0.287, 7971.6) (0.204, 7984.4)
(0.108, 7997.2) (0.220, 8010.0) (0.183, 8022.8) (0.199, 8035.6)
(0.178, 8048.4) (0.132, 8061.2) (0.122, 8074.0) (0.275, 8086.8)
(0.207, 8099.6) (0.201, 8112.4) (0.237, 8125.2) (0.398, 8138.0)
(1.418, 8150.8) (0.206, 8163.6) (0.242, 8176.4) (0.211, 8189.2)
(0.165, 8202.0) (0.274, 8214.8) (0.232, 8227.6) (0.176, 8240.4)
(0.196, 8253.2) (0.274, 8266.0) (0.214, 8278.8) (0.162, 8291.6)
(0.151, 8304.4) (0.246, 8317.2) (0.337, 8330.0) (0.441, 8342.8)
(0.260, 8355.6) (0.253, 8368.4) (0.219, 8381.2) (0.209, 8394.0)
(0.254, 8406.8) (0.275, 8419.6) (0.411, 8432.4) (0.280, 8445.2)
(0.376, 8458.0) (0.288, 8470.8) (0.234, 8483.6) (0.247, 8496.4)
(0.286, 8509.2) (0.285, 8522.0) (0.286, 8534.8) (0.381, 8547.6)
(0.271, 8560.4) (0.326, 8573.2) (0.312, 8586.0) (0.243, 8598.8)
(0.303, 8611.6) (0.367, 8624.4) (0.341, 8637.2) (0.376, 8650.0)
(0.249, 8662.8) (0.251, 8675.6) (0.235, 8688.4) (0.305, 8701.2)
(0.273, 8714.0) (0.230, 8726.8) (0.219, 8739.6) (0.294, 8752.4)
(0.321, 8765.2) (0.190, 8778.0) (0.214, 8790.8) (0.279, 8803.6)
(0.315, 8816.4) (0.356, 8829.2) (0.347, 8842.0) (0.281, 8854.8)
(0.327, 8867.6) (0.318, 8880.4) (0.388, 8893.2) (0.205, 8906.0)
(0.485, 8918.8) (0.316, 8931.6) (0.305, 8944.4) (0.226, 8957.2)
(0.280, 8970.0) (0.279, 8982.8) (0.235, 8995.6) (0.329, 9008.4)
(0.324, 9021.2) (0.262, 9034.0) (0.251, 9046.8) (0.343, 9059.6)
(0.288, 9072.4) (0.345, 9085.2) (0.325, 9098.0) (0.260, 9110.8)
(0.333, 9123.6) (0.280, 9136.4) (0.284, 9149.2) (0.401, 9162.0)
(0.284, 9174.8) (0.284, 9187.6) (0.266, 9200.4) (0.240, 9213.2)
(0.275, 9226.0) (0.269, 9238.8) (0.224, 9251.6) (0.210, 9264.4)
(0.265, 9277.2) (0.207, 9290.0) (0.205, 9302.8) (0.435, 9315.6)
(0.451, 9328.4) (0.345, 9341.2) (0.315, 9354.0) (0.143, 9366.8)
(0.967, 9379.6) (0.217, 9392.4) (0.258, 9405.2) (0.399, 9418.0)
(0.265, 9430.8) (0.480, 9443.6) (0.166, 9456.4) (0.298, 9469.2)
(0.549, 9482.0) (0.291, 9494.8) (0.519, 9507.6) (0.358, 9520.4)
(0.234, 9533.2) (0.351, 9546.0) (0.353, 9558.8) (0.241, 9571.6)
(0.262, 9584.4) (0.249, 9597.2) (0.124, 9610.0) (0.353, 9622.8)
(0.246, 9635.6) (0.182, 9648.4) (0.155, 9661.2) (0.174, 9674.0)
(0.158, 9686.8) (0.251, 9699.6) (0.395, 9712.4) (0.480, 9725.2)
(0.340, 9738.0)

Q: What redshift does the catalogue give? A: 1.185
